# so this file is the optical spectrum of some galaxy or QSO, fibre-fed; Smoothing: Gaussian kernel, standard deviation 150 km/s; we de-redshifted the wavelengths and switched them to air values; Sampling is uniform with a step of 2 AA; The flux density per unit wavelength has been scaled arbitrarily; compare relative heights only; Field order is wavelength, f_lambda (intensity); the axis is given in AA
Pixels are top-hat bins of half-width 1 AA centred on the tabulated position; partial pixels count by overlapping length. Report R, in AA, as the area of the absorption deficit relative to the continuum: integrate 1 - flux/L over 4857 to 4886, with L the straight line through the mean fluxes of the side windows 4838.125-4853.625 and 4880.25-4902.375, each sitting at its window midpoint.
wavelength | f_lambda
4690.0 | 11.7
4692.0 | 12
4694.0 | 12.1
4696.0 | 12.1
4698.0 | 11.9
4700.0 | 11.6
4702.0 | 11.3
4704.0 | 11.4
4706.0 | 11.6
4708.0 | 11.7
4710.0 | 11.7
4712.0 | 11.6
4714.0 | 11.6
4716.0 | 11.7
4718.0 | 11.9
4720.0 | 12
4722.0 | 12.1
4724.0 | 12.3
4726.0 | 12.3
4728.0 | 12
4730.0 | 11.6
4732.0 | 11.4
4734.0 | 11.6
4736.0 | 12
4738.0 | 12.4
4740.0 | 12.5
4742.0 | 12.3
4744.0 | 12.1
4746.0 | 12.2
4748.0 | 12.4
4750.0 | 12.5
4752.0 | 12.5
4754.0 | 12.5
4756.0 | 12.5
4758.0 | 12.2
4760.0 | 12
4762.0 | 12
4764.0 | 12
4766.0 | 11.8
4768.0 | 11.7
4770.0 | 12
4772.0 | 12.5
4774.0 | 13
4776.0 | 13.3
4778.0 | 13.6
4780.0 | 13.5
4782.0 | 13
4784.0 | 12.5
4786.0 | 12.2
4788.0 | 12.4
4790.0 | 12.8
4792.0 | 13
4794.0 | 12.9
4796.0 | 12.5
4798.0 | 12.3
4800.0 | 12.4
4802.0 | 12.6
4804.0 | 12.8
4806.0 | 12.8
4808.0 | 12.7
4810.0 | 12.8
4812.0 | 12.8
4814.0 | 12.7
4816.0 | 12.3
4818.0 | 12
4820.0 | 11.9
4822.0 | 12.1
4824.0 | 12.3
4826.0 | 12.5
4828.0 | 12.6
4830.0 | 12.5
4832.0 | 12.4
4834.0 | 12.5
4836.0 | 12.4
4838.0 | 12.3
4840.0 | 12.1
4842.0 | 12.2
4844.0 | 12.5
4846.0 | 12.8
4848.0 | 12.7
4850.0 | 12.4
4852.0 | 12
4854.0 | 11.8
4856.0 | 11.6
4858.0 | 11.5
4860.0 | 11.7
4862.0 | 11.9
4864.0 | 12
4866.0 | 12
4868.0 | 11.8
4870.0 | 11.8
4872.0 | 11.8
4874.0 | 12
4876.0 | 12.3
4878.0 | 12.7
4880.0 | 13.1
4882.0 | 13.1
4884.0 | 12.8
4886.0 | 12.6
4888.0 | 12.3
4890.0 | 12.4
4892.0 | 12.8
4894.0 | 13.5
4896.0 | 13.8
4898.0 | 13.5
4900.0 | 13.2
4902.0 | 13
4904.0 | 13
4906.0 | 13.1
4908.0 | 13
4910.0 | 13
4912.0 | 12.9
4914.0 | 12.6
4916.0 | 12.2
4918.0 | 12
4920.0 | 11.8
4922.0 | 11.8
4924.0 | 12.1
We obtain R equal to 1.2 AA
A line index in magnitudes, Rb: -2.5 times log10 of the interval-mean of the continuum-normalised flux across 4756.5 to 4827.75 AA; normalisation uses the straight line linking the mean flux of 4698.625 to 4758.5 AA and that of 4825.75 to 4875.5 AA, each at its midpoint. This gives -0.04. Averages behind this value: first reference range 12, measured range 12.5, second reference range 12.1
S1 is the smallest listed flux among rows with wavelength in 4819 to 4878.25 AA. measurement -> 11.5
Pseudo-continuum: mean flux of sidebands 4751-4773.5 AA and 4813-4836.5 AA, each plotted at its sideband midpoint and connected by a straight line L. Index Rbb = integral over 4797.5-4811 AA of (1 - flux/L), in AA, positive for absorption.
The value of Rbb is -0.4 AA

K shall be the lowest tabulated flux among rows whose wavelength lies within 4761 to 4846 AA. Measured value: 11.7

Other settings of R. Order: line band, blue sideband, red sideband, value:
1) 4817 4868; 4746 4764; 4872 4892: 1.22 AA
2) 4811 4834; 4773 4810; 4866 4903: 0.68 AA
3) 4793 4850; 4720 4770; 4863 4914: -0.24 AA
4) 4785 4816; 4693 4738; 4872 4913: -0.79 AA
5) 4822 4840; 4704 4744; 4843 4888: -0.38 AA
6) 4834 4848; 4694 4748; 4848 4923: -0.12 AA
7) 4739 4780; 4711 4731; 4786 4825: -0.73 AA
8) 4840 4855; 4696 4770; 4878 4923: 0.25 AA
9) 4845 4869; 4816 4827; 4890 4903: 1.24 AA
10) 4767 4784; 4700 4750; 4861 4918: -0.94 AA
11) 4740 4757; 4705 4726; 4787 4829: -0.41 AA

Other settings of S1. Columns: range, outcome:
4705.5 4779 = 11.4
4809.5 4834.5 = 11.9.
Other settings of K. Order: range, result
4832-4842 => 12.1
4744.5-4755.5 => 12.2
